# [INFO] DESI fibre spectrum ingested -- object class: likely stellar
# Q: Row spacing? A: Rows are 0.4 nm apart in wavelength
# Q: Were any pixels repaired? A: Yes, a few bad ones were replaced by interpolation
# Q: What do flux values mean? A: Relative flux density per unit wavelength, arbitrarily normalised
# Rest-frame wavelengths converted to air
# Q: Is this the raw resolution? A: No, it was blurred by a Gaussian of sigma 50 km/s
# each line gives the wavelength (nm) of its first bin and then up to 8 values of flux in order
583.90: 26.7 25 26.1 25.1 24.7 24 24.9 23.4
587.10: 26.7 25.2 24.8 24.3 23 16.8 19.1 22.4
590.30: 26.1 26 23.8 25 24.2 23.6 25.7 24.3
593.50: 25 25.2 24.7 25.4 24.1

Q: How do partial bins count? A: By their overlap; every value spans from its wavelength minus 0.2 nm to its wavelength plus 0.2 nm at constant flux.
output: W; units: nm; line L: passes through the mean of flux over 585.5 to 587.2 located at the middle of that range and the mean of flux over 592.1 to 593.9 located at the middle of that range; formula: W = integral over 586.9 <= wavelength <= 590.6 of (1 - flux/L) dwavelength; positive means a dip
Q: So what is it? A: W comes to 0.21 nm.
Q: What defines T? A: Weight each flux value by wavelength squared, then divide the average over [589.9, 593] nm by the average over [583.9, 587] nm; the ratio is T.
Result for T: 1.01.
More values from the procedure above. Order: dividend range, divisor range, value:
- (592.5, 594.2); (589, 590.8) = 1.14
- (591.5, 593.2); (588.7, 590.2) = 1.22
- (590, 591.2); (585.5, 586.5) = 1.04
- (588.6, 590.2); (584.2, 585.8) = 0.83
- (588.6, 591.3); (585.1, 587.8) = 0.91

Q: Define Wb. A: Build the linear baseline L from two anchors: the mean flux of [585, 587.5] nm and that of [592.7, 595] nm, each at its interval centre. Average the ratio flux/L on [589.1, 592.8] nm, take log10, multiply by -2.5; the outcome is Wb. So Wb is 0.06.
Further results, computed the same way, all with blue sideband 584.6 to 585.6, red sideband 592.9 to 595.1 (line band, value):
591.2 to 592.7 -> 0.023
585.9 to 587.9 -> 0.012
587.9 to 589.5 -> 0.168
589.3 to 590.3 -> 0.150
